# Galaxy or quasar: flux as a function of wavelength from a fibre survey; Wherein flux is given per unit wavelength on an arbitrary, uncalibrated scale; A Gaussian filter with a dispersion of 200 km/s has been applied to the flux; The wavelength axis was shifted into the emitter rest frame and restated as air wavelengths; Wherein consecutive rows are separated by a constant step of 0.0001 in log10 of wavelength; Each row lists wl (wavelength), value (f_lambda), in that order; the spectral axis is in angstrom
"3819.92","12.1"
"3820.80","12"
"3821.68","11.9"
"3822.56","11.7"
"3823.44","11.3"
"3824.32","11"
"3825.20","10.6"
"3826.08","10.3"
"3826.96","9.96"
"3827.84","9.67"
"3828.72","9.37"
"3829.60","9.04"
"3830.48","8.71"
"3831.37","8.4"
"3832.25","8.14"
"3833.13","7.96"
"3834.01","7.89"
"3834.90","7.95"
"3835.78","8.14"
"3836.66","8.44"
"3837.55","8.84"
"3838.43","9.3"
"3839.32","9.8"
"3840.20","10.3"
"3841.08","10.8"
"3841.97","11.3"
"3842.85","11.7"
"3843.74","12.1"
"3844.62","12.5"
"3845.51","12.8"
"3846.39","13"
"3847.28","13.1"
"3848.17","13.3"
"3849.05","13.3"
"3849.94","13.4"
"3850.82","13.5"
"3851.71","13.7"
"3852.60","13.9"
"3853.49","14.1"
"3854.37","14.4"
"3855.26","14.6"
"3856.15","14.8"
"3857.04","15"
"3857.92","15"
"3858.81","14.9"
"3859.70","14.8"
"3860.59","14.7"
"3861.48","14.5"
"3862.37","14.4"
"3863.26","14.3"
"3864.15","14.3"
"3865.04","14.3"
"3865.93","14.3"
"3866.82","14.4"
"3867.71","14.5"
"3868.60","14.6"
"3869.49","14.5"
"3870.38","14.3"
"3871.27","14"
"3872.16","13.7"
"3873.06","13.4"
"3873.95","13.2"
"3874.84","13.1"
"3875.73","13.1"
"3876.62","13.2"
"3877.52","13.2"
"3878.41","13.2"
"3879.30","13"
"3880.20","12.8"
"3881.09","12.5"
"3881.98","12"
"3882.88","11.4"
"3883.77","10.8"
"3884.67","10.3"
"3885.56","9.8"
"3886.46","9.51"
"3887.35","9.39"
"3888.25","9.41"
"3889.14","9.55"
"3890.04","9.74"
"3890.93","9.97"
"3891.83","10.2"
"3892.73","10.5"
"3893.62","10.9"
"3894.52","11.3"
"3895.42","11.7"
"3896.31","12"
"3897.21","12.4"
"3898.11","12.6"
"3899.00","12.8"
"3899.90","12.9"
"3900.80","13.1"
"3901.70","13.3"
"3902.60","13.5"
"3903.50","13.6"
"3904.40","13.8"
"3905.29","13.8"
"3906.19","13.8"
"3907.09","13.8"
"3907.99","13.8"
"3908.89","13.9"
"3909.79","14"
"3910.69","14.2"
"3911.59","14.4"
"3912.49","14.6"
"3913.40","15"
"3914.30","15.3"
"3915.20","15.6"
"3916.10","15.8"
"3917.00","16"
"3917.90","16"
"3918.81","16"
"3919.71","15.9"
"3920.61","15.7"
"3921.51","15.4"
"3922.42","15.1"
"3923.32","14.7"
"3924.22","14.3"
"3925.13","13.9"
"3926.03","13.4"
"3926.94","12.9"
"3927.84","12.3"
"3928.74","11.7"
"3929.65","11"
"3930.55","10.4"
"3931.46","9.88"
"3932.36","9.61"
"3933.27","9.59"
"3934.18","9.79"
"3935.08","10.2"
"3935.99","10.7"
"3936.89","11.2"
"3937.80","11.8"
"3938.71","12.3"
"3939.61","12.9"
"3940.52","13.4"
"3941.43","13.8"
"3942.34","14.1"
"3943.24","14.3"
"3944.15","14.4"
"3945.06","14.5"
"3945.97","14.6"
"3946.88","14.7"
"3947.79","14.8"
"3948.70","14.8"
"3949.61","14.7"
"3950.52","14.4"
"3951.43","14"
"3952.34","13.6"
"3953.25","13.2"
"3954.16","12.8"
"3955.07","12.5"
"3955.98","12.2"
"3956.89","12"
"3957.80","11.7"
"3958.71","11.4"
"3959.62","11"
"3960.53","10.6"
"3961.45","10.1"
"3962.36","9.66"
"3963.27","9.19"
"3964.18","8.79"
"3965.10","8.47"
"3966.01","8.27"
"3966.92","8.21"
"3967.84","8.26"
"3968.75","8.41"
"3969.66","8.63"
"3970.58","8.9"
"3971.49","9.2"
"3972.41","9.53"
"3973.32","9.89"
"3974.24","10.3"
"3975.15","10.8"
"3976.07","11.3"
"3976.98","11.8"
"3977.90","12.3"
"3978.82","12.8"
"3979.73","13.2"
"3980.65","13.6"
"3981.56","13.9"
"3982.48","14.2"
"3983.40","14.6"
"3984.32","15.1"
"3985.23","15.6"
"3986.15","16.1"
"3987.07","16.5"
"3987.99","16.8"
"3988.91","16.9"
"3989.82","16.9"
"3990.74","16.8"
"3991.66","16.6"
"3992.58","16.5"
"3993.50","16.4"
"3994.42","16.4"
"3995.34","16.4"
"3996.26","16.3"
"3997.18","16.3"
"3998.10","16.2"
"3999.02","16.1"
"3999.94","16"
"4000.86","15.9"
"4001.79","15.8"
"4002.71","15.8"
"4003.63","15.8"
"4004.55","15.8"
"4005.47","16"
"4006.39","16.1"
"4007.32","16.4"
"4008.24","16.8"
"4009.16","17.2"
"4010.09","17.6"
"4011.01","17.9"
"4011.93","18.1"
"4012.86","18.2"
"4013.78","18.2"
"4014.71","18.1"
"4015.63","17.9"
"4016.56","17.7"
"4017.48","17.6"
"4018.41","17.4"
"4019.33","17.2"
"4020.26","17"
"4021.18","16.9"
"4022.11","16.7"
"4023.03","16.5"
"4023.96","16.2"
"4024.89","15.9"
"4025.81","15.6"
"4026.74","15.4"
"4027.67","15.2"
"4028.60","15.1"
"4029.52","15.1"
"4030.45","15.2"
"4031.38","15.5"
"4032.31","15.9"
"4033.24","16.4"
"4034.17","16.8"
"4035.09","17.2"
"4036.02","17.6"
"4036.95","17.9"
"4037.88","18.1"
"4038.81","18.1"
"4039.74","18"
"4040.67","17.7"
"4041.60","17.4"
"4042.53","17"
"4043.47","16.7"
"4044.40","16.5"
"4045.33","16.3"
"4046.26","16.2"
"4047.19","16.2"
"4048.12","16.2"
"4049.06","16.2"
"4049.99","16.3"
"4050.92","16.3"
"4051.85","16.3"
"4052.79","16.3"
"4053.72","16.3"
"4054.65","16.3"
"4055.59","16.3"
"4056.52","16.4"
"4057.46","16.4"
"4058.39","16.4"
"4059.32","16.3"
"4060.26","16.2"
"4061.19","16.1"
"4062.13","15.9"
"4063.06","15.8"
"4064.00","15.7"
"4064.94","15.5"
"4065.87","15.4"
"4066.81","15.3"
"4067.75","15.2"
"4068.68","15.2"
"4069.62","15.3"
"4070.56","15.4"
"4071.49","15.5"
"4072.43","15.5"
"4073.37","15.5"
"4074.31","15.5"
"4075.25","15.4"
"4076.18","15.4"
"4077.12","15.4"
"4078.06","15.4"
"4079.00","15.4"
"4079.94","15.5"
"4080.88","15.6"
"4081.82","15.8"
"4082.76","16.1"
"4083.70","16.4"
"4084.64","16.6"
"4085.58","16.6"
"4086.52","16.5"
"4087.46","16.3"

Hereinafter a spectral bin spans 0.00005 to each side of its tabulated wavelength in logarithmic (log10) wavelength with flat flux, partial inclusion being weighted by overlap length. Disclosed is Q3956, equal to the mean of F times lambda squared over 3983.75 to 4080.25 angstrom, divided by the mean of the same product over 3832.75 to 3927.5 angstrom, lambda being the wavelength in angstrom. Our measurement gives 1.4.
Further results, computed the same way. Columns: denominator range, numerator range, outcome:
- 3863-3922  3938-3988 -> 0.97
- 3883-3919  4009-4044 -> 1.42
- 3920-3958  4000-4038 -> 1.34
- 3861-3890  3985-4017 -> 1.40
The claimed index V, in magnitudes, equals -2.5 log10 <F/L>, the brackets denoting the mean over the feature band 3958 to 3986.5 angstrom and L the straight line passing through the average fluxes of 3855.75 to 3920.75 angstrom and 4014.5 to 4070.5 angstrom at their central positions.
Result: 0.33 mag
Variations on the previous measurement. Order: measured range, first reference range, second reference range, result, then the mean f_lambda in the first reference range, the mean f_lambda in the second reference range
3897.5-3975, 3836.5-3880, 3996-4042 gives 0.183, 13.3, 16.7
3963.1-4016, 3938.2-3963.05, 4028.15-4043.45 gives 0.044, 13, 16.8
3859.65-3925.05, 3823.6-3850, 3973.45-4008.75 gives -0.105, 10.3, 15.1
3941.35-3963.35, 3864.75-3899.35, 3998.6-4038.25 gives 0.118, 12.2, 16.6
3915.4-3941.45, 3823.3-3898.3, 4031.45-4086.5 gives 0.035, 12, 16.2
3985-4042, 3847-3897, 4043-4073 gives -0.097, 12.9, 16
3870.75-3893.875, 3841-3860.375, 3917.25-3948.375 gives 0.152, 13.5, 13.1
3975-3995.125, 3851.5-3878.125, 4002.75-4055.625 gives 0.083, 14.2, 16.7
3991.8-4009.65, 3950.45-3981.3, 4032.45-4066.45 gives -0.220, 10.9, 16.6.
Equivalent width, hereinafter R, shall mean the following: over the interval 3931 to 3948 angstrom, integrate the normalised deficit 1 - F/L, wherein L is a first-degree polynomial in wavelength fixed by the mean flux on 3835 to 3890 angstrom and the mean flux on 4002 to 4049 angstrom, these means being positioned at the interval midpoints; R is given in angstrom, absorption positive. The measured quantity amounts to 2.5 angstrom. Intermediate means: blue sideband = 12.6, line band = 12.4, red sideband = 16.8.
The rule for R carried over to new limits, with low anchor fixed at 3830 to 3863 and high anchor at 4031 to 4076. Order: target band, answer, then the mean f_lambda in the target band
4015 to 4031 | -0.77 angstrom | 16.4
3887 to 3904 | 1.94 angstrom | 11.5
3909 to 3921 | -1.62 angstrom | 15.2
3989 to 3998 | -0.88 angstrom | 16.5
